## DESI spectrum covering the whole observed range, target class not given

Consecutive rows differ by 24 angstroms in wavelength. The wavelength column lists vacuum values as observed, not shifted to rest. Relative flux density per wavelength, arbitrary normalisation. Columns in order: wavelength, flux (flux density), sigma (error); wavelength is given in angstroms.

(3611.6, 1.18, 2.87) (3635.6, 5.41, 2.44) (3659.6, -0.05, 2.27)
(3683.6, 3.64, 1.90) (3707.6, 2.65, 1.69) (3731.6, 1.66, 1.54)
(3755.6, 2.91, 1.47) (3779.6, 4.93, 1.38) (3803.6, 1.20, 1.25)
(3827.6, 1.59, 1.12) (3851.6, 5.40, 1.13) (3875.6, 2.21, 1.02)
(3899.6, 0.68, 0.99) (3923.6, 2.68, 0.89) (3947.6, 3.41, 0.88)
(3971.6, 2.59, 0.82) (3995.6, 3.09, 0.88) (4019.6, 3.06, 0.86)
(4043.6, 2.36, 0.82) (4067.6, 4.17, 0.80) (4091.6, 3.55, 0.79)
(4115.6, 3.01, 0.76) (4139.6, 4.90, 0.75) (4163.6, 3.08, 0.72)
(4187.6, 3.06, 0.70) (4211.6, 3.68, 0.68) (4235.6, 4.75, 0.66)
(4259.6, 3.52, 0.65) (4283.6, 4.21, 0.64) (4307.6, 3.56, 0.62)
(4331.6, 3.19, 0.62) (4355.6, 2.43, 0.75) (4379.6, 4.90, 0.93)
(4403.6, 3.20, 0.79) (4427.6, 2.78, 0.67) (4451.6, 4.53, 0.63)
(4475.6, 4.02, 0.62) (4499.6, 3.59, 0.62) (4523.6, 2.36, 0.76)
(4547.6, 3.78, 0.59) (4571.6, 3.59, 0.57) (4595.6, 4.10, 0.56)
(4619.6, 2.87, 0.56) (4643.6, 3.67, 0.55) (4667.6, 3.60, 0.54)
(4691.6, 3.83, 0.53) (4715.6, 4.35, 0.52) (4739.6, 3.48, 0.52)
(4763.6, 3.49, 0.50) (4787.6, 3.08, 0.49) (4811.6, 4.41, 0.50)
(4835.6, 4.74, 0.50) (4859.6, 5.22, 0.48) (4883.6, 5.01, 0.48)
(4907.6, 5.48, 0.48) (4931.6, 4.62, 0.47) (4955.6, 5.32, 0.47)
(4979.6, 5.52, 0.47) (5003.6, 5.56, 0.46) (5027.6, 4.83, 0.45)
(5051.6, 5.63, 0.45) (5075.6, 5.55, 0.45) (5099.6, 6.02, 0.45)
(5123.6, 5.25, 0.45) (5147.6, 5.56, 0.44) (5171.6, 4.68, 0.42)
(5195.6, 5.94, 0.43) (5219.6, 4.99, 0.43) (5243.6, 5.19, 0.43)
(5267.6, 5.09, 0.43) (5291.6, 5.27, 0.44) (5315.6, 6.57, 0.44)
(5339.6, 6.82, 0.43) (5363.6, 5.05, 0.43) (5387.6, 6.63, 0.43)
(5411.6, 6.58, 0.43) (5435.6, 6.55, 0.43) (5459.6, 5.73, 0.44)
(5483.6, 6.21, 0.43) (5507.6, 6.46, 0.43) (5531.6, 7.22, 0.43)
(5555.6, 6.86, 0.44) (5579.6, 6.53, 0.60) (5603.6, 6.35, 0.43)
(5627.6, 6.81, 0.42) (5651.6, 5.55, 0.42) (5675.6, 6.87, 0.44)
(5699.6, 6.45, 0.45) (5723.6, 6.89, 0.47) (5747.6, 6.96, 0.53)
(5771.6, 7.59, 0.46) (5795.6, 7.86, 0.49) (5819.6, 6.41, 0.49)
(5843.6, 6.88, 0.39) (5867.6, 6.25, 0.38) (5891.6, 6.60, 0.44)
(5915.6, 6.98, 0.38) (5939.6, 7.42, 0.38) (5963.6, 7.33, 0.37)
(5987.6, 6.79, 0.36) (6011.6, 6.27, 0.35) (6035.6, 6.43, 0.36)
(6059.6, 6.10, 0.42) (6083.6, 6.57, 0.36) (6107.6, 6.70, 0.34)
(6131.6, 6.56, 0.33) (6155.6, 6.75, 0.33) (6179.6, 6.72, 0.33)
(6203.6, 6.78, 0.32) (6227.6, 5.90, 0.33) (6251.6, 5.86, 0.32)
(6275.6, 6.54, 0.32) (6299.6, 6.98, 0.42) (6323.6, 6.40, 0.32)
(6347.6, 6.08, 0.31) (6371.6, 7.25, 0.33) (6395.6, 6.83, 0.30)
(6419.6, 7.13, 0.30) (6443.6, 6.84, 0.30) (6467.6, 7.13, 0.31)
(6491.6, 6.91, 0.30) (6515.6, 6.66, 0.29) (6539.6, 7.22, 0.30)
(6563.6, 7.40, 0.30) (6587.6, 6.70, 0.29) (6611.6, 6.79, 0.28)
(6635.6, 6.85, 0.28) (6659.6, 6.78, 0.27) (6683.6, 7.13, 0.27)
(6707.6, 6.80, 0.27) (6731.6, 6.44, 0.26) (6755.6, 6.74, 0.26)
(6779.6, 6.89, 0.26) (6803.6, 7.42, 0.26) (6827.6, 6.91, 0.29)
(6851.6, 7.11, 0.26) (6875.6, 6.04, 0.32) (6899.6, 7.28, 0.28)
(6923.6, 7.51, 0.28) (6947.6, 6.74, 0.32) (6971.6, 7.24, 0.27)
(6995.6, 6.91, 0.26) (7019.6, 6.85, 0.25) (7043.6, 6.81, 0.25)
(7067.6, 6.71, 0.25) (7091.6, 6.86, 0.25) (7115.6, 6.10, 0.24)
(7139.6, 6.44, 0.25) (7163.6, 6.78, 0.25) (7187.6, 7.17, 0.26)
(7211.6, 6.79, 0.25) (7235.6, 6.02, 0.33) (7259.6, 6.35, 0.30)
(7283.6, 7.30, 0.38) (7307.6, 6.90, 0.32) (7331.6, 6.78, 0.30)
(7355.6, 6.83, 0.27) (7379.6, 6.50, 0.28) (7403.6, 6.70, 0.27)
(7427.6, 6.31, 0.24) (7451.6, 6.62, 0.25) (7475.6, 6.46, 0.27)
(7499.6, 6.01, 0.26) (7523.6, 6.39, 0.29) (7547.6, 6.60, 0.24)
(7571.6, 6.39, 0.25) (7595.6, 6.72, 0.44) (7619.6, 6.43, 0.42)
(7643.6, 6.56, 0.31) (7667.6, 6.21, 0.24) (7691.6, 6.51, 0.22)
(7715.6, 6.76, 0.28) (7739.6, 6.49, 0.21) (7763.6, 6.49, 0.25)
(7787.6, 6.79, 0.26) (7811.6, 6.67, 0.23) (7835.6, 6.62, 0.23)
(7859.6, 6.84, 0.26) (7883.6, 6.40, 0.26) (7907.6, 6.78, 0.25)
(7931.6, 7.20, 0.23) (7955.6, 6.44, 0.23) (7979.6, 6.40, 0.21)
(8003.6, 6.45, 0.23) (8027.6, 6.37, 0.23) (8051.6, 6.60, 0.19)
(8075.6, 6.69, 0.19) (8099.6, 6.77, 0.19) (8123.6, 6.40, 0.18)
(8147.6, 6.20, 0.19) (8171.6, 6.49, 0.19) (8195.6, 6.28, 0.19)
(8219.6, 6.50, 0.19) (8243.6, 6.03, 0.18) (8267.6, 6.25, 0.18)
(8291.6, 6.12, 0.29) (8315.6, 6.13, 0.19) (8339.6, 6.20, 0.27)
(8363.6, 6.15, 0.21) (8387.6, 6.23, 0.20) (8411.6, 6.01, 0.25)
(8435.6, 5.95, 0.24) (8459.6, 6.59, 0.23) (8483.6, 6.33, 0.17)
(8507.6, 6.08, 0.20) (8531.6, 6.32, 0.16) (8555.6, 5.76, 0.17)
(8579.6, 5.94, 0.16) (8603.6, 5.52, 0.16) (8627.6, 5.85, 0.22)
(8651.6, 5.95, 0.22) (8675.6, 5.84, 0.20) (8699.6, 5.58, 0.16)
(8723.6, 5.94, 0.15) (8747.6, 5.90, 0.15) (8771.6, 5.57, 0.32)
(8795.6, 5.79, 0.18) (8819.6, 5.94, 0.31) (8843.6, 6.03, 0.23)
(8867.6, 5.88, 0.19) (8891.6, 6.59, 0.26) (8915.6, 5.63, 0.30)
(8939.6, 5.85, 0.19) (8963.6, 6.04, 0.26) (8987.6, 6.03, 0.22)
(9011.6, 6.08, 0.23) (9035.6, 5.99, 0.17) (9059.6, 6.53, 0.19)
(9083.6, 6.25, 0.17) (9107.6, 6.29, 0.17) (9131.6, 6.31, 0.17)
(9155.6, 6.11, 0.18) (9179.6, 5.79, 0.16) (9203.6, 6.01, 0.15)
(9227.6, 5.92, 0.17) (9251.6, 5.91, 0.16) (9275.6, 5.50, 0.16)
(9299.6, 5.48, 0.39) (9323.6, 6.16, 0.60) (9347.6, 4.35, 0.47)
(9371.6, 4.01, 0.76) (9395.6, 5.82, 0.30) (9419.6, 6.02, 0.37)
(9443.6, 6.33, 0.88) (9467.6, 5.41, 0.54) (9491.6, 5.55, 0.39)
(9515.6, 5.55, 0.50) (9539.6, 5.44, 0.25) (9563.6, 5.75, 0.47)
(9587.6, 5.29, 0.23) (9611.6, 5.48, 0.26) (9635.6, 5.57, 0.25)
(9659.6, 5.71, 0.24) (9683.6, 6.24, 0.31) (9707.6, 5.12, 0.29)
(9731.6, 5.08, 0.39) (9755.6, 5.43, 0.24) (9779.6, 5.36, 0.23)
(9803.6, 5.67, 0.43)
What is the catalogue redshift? 0.20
